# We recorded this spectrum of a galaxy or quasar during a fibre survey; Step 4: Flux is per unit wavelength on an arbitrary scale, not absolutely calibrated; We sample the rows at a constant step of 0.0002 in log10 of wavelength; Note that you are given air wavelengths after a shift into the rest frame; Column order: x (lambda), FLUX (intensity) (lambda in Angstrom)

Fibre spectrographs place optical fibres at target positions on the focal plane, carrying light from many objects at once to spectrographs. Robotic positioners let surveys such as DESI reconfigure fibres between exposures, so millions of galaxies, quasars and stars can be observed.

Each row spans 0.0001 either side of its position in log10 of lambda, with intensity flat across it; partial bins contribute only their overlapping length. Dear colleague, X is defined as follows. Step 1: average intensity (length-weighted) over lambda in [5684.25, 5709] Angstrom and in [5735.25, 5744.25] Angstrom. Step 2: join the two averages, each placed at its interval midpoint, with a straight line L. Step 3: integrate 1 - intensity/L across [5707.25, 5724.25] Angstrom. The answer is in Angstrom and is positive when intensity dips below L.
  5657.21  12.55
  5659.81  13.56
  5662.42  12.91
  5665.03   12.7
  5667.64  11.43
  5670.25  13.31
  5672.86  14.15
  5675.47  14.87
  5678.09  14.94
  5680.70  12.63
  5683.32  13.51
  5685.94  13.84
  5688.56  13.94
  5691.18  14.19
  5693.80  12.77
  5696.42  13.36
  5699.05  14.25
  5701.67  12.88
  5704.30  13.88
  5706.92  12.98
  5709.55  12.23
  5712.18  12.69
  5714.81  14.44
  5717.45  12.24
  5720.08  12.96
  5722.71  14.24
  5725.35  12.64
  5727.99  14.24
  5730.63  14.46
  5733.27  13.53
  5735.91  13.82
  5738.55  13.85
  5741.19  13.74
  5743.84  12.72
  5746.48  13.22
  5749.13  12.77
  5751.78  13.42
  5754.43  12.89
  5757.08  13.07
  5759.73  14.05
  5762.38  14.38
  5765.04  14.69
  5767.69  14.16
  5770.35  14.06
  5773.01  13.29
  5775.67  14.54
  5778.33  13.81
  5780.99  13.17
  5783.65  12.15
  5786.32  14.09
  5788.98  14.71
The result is 0.5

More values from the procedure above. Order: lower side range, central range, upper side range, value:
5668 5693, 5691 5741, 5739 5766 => 0.8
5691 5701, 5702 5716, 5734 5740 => 0.4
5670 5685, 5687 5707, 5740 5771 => 0.4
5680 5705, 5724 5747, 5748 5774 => 0.1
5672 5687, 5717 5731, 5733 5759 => 0.1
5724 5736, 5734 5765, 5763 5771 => 1.2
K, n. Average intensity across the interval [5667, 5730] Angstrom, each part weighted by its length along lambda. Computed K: 13.5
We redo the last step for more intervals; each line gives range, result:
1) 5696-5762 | 13.4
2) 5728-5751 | 13.6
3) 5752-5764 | 13.6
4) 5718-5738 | 13.7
